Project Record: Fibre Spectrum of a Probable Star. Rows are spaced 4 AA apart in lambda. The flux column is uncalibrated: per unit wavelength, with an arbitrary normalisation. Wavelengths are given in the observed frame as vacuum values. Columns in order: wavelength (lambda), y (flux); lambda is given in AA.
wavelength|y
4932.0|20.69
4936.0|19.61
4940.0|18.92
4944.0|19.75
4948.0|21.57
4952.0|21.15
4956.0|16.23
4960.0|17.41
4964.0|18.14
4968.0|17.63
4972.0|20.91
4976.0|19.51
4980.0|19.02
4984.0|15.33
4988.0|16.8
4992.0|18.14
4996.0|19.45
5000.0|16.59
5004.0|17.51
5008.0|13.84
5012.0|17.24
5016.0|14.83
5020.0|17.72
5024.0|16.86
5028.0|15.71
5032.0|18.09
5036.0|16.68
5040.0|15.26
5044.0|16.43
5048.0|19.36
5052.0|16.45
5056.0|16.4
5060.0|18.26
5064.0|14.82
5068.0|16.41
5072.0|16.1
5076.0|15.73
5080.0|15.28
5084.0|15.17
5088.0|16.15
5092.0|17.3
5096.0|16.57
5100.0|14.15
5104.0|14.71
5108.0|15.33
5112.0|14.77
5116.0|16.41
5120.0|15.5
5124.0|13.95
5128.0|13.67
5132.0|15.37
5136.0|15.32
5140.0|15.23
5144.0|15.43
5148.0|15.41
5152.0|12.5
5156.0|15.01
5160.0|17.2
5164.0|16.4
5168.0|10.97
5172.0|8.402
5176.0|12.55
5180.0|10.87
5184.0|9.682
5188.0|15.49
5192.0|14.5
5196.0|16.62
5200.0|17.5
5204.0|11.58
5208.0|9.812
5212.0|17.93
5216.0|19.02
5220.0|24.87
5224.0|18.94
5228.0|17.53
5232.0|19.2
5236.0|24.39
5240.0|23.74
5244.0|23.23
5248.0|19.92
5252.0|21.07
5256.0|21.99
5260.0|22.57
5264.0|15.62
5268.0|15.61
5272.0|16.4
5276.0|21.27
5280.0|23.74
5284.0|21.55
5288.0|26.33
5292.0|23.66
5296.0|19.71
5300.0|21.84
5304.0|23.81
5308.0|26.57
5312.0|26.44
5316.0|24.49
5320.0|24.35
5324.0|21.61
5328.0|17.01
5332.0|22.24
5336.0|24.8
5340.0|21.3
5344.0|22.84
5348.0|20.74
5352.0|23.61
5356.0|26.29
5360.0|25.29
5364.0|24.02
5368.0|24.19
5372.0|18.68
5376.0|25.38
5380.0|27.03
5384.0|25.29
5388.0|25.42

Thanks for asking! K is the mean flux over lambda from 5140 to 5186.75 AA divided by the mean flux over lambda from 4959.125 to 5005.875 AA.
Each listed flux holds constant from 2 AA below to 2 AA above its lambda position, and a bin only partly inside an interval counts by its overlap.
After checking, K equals 0.73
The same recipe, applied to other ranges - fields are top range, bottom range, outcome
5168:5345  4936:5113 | 1.14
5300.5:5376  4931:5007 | 1.25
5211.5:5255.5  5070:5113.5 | 1.35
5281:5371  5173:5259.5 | 1.32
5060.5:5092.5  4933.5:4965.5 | 0.83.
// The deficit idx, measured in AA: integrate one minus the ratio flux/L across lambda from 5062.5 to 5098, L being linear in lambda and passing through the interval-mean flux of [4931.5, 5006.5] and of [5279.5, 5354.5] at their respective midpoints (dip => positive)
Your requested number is 7.1 AA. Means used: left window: 18.6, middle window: 16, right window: 23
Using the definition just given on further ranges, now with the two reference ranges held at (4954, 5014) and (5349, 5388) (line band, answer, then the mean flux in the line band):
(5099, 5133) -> 8.6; 14.9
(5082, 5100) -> 3.2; 16.1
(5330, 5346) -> 0.7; 22.8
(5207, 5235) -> 4.0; 18.7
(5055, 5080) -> 3.7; 16.2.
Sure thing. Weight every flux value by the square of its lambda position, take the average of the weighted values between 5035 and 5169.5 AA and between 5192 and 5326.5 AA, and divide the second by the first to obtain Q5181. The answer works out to 1.41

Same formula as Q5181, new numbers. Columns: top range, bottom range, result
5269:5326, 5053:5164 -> 1.59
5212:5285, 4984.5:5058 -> 1.33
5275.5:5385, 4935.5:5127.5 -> 1.55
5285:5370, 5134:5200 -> 1.78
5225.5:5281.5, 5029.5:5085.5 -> 1.34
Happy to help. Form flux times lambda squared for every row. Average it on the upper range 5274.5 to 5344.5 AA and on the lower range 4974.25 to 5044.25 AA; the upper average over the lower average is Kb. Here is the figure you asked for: 1.52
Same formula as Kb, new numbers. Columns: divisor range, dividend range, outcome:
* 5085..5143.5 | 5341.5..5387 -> 1.72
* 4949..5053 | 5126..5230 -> 0.92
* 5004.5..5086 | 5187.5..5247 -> 1.20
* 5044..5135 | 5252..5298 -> 1.41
